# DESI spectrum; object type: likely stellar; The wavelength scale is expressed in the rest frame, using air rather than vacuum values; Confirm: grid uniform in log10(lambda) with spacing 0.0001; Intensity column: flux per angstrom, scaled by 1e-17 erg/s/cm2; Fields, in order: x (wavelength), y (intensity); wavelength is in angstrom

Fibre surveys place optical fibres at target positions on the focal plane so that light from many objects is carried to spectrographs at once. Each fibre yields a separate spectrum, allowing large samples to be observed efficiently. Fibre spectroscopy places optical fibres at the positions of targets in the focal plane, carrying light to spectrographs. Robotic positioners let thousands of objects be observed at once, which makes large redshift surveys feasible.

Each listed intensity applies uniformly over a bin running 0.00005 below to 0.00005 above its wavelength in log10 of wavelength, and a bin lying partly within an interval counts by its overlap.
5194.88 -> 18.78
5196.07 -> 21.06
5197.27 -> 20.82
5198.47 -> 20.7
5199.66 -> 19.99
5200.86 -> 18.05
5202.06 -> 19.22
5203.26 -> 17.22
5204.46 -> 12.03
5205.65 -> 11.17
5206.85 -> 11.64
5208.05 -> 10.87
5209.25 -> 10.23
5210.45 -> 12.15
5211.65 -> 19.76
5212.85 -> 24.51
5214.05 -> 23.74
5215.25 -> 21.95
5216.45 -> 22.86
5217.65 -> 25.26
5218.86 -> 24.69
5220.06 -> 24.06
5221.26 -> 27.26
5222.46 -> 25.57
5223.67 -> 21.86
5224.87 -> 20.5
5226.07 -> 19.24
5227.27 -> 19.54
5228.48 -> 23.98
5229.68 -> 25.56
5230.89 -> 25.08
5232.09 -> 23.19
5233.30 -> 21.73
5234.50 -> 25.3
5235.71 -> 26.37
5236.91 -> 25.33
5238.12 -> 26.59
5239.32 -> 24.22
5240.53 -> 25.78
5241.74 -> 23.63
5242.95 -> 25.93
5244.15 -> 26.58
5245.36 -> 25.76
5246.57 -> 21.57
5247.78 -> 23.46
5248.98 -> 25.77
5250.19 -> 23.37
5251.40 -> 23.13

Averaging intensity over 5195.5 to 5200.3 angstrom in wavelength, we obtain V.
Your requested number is 20.6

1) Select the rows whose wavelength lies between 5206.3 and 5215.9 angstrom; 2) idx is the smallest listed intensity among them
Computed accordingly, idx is 10.23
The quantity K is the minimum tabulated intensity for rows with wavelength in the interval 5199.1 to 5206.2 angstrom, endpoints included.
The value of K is 11.17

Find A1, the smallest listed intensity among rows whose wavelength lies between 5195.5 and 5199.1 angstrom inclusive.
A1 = 20.7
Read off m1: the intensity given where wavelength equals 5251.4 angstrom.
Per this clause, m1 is 23.13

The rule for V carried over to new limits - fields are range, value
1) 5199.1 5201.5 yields 19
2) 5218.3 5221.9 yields 25.4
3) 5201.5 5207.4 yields 14.3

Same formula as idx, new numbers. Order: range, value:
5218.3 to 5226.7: 19.24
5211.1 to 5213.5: 19.76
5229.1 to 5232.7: 23.19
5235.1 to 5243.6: 23.63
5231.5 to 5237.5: 21.73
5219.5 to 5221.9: 24.06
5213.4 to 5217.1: 21.95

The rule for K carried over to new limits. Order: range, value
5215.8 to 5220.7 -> 22.86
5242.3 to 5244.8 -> 25.93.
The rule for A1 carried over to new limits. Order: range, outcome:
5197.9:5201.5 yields 18.05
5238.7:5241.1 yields 24.22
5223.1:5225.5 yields 20.5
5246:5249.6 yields 21.57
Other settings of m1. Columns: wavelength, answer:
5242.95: 25.93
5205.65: 11.17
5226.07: 19.24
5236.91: 25.33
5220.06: 24.06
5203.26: 17.22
